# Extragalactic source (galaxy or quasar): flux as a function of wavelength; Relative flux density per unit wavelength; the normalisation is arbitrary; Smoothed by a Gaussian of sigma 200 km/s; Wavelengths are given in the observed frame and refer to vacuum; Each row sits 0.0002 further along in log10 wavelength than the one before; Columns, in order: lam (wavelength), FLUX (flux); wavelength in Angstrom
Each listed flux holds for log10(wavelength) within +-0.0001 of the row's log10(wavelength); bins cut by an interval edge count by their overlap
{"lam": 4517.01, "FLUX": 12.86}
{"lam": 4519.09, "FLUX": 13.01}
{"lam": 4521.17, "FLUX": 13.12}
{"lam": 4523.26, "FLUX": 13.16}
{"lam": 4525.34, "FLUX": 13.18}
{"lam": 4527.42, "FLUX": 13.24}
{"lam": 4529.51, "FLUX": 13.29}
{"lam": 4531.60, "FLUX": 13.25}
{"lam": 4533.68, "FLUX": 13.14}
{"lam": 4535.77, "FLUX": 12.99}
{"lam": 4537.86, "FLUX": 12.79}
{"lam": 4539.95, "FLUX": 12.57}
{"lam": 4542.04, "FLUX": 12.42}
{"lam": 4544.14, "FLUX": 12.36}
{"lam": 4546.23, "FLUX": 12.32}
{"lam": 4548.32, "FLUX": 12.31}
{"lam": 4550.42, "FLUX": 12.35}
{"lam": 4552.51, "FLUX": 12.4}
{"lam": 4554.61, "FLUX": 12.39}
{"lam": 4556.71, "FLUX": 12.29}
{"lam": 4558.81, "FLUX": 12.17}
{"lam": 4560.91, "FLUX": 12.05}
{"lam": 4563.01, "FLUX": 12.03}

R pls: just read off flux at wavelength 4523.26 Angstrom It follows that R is 13.16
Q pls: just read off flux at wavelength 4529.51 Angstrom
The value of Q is 13.29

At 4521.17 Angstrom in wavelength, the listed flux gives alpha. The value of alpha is 13.12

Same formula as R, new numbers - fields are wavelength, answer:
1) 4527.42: 13.24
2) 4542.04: 12.42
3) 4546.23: 12.32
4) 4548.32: 12.31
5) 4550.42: 12.35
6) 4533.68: 13.14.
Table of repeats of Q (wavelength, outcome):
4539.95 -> 12.57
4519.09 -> 13.01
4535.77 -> 12.99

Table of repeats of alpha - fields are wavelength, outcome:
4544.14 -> 12.36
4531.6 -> 13.25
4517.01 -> 12.86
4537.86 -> 12.79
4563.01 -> 12.03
